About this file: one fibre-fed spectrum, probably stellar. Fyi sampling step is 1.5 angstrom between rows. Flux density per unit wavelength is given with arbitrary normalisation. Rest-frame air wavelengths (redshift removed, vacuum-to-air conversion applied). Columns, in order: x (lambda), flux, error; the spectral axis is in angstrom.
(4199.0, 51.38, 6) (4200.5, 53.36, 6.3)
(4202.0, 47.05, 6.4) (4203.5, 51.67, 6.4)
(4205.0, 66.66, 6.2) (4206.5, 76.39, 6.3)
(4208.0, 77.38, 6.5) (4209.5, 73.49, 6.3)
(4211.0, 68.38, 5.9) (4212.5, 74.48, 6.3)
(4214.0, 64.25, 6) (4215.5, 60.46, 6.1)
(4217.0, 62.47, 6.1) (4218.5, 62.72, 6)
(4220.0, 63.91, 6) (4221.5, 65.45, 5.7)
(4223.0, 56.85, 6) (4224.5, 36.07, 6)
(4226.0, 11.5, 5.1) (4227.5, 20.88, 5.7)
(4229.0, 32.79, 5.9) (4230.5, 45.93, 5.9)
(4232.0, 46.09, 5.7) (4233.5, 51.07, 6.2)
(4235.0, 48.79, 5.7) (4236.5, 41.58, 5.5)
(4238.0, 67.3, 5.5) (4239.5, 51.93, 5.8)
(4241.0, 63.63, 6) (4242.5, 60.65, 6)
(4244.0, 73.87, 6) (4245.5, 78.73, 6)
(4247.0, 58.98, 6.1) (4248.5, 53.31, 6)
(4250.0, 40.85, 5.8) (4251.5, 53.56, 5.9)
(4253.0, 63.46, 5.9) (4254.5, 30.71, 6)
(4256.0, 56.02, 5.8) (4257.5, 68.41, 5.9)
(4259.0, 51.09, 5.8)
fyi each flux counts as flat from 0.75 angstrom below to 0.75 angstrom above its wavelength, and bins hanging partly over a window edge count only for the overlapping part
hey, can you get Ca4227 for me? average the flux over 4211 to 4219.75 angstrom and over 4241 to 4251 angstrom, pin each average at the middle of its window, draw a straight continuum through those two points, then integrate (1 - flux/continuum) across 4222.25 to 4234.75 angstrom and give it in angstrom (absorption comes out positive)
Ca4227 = 5.0 angstrom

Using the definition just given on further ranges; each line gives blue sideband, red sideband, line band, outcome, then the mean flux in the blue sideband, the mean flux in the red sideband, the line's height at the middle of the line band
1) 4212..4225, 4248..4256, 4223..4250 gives 2.1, 61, 48.9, 54.5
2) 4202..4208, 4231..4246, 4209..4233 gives 3.5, 64.2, 57.8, 61.2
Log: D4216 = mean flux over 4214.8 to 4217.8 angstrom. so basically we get 61.5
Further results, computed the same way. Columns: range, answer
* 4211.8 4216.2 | 66.4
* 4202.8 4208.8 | 68.2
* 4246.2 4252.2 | 51.9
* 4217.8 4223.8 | 62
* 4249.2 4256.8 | 49.1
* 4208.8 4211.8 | 71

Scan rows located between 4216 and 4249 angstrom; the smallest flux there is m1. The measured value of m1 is 11.5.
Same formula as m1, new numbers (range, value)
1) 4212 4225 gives 36.07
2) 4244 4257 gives 30.71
